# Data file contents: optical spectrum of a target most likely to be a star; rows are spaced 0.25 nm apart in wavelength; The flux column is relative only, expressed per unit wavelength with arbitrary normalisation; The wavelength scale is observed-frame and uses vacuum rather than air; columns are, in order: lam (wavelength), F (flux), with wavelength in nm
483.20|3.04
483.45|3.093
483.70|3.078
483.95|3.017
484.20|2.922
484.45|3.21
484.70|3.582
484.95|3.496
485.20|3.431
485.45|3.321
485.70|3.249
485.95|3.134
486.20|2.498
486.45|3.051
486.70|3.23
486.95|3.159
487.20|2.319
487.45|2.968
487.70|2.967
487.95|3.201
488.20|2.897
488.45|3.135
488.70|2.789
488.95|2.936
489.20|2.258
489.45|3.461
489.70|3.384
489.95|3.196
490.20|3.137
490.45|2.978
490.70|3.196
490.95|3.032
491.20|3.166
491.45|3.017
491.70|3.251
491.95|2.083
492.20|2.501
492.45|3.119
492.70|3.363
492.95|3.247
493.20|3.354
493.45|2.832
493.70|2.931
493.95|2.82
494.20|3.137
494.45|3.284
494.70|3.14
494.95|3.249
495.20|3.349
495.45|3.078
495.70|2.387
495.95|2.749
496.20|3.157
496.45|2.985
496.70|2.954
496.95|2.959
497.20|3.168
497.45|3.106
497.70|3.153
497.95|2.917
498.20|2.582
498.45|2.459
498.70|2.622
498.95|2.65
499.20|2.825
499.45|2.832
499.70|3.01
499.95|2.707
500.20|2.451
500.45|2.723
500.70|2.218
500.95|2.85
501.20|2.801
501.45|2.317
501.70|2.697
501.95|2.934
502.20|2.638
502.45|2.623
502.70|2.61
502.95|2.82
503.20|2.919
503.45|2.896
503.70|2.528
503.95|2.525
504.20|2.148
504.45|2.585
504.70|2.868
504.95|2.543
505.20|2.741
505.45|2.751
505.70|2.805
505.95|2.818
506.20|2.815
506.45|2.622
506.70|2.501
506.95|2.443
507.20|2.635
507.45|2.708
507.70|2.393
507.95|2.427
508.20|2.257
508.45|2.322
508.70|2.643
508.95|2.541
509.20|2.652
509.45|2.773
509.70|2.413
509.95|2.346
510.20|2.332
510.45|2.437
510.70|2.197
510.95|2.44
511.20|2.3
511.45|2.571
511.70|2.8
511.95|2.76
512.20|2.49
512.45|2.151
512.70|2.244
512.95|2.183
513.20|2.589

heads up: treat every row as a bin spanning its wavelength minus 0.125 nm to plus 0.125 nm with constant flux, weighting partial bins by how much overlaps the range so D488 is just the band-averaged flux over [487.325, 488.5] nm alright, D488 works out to 3.03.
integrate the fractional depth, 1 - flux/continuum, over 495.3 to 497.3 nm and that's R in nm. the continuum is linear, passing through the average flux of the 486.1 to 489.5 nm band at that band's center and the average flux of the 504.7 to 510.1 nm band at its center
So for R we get -0.118 nm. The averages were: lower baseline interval 2.91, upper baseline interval 2.58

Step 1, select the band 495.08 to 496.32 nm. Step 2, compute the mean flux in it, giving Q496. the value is 2.94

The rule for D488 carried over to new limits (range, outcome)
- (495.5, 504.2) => 2.75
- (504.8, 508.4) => 2.6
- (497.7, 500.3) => 2.73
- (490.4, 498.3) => 3.01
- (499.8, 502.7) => 2.63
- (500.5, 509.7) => 2.62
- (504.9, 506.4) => 2.75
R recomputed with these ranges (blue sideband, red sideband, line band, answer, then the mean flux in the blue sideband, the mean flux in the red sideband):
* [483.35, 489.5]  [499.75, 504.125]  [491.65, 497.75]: -0.36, 3.05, 2.66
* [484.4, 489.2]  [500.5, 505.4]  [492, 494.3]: -0.08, 3.06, 2.65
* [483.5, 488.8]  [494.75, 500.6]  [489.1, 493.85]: -0.07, 3.08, 2.87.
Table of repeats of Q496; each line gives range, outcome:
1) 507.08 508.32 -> 2.48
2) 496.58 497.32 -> 3.03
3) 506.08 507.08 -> 2.59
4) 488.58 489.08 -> 2.86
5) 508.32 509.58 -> 2.58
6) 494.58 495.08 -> 3.2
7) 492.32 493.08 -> 3.24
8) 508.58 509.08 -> 2.59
